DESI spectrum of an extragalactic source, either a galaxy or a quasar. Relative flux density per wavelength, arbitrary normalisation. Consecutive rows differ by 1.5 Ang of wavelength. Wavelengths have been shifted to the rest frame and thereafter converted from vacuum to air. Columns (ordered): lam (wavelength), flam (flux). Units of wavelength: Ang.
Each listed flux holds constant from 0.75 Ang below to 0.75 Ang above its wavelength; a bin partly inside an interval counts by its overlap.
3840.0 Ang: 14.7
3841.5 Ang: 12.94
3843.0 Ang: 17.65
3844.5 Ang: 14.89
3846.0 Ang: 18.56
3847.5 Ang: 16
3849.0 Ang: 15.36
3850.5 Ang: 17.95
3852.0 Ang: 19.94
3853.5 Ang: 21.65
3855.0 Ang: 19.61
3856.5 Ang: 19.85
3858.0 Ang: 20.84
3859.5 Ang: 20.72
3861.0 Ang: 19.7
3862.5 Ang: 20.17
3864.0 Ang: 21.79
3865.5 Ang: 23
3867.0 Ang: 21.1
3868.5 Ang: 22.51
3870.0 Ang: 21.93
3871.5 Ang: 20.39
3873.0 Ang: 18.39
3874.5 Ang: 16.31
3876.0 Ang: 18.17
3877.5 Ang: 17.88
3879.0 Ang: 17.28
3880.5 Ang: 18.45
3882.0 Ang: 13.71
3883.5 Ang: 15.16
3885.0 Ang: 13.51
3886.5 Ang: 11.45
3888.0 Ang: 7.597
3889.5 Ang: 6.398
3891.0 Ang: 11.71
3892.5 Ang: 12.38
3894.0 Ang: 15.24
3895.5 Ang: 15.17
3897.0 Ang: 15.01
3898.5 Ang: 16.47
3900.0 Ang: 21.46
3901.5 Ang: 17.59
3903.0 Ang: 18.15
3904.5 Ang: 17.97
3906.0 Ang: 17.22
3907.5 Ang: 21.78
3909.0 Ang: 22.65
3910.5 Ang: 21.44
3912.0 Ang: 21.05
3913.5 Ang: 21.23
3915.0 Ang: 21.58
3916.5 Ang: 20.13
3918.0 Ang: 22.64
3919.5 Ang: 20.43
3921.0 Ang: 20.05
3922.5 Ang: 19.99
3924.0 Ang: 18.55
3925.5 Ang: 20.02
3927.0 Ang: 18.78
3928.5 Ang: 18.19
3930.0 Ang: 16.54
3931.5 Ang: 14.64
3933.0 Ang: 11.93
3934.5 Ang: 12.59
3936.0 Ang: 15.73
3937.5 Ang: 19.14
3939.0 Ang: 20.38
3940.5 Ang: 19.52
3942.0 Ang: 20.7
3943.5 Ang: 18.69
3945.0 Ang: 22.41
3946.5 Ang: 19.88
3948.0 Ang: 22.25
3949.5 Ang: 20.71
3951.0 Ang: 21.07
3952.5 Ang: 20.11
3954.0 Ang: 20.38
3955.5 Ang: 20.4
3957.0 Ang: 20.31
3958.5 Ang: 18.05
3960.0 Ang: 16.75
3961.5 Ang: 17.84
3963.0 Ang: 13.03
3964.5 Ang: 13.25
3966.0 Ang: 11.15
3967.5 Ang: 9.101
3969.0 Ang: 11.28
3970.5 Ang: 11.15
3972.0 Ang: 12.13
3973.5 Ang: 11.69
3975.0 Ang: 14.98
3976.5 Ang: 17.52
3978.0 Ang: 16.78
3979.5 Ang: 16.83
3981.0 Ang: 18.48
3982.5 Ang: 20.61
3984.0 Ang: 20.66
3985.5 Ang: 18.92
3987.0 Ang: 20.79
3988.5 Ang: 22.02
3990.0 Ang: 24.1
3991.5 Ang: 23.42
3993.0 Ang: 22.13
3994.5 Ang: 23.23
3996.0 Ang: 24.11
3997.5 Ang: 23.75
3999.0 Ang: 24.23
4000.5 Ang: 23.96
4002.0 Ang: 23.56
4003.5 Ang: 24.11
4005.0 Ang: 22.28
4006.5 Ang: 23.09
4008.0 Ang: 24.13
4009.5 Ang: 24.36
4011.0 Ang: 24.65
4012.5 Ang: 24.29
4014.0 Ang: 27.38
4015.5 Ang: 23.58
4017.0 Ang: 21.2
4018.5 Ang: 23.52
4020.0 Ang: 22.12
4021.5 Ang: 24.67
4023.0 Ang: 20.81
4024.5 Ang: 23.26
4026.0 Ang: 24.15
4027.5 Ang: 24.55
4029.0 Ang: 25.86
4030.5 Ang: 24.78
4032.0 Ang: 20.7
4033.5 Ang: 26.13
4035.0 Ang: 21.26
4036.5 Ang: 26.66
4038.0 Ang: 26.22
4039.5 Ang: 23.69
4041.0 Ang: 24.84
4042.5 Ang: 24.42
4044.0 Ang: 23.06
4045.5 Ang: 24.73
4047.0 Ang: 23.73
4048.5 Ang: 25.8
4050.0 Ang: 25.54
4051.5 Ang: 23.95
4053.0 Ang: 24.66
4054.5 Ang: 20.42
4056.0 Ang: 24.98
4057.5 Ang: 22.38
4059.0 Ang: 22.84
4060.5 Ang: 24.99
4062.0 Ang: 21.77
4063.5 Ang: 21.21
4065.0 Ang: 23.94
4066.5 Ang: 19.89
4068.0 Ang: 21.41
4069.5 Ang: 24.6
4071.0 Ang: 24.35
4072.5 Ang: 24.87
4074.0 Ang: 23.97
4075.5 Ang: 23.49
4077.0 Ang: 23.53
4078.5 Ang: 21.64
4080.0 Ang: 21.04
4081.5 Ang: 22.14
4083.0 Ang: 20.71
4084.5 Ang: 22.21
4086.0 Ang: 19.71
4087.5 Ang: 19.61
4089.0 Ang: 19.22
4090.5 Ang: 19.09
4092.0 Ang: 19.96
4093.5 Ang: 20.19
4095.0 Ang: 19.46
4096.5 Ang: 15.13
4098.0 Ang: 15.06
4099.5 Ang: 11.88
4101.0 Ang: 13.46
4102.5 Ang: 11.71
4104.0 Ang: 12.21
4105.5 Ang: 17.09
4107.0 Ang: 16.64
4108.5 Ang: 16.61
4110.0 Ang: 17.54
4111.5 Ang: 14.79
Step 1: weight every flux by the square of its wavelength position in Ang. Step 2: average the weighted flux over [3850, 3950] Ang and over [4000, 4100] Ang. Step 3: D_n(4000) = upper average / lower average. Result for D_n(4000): 1.3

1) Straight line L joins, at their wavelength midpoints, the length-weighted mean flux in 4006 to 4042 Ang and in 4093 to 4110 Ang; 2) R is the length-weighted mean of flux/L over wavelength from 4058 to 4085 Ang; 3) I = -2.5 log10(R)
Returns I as -0.21 mag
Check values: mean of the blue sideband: 24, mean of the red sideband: 15.4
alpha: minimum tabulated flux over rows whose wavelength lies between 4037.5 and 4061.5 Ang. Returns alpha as 20.42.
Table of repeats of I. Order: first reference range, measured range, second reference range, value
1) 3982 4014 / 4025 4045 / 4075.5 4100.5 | -0.13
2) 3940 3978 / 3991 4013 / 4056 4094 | -0.25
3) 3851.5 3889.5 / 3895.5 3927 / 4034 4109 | -0.05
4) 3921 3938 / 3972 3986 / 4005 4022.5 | 0.23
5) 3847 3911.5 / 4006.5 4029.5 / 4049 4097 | -0.15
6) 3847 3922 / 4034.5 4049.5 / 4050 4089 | -0.12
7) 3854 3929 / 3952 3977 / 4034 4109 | 0.27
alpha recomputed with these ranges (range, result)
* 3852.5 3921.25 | 6.398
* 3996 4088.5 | 19.61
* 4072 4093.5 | 19.09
